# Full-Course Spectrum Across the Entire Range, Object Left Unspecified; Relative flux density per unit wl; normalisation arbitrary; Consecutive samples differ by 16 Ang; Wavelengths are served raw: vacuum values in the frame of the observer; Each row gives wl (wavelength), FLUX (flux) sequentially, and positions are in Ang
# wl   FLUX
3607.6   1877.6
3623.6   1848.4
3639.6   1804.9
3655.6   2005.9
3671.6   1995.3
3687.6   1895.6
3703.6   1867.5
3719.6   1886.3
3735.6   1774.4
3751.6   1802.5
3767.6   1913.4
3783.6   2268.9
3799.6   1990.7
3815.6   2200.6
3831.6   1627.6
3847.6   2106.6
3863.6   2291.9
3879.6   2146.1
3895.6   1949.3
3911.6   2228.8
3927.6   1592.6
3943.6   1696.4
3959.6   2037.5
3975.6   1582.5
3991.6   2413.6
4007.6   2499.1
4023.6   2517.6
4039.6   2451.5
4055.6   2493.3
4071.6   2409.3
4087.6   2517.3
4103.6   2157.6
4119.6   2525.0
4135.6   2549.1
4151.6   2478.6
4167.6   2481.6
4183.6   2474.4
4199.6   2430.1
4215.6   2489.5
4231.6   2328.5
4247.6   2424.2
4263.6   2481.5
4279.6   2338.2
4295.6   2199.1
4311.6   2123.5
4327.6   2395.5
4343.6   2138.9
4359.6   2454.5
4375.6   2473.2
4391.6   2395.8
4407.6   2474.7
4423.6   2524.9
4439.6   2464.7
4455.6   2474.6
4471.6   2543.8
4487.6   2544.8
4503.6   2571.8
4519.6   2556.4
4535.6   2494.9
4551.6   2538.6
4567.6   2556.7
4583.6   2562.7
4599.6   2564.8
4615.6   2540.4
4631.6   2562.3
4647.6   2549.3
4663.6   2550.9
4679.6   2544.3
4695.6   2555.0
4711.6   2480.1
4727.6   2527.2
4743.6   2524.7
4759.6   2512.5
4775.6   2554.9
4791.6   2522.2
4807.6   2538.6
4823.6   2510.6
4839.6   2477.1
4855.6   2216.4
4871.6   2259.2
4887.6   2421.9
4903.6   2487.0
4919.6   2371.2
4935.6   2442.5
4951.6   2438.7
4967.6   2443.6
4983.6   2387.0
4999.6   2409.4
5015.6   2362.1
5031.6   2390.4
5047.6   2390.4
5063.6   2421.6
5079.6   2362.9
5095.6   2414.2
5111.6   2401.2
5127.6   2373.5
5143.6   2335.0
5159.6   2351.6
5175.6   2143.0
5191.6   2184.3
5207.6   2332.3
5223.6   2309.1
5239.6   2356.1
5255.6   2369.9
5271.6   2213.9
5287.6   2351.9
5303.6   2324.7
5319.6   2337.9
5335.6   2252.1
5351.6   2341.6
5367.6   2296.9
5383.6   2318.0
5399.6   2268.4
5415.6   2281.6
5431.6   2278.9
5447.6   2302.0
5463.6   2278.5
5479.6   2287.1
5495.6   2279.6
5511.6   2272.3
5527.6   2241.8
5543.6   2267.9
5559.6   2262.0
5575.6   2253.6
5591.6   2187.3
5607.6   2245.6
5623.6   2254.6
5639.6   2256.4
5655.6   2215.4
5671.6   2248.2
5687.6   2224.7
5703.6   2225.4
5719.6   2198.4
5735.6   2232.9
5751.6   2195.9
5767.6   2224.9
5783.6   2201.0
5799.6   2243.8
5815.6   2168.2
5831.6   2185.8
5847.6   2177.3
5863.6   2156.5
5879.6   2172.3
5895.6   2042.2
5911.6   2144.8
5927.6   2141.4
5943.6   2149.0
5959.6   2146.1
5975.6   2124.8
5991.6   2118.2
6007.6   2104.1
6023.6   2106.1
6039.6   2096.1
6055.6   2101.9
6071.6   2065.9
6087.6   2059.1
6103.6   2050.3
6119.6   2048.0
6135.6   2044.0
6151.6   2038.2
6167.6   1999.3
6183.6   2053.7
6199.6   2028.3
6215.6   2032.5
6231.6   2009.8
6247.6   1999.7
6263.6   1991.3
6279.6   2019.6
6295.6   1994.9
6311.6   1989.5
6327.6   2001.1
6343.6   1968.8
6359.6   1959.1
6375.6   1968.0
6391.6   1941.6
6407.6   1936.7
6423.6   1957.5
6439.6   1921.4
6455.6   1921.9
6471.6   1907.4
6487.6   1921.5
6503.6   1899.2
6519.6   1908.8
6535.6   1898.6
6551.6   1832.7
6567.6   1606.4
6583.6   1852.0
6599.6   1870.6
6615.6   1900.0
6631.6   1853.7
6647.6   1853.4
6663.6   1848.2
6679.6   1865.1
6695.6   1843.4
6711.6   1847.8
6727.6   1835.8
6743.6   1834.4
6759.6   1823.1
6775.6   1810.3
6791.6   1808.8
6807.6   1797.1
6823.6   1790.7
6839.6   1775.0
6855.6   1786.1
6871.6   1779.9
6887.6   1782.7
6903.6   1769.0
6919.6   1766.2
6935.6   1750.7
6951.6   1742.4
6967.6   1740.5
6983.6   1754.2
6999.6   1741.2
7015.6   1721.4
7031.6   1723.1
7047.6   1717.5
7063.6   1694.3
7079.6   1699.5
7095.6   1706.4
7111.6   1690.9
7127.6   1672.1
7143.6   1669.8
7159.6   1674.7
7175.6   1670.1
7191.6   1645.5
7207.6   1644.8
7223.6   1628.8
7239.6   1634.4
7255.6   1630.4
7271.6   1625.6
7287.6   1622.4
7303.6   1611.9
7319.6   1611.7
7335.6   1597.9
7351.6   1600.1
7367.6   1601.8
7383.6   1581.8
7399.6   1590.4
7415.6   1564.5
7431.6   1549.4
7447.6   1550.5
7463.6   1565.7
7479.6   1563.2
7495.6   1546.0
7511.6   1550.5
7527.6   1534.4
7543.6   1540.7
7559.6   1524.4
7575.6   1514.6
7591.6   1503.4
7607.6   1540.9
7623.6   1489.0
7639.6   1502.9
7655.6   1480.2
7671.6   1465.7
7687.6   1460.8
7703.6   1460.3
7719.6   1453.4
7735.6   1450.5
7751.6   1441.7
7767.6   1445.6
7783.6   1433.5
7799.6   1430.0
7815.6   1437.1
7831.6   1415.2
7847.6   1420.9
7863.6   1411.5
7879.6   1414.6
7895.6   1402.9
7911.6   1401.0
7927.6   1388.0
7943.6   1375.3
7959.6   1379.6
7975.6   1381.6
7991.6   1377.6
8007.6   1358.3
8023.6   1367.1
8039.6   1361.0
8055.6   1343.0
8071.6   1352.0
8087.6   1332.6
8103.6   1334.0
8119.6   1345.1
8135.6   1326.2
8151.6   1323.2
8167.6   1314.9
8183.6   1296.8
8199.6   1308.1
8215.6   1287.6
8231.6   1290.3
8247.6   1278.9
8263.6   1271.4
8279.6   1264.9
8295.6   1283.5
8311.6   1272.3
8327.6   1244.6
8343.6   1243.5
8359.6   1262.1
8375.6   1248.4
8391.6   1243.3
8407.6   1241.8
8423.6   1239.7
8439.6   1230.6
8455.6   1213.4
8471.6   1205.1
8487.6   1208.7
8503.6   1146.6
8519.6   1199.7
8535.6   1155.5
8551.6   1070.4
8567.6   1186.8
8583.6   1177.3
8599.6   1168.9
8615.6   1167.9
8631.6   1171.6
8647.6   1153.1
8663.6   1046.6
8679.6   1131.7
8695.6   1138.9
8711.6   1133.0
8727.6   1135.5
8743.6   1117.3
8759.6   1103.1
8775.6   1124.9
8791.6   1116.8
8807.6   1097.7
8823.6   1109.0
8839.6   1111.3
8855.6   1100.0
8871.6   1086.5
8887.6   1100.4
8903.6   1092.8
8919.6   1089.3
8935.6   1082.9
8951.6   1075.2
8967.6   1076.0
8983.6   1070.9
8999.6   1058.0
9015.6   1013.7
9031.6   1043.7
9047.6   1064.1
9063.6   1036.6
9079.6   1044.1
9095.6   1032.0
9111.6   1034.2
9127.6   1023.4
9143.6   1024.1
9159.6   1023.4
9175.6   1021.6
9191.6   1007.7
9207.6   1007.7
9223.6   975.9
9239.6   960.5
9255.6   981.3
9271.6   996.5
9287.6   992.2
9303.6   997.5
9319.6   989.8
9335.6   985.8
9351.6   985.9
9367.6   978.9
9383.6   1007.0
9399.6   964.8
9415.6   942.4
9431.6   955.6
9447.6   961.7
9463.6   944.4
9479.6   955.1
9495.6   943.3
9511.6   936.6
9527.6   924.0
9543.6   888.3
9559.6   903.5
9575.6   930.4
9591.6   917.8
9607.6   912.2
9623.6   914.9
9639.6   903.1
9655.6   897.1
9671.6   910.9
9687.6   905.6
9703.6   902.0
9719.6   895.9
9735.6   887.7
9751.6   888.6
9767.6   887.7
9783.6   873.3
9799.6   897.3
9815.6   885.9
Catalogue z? 0.00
